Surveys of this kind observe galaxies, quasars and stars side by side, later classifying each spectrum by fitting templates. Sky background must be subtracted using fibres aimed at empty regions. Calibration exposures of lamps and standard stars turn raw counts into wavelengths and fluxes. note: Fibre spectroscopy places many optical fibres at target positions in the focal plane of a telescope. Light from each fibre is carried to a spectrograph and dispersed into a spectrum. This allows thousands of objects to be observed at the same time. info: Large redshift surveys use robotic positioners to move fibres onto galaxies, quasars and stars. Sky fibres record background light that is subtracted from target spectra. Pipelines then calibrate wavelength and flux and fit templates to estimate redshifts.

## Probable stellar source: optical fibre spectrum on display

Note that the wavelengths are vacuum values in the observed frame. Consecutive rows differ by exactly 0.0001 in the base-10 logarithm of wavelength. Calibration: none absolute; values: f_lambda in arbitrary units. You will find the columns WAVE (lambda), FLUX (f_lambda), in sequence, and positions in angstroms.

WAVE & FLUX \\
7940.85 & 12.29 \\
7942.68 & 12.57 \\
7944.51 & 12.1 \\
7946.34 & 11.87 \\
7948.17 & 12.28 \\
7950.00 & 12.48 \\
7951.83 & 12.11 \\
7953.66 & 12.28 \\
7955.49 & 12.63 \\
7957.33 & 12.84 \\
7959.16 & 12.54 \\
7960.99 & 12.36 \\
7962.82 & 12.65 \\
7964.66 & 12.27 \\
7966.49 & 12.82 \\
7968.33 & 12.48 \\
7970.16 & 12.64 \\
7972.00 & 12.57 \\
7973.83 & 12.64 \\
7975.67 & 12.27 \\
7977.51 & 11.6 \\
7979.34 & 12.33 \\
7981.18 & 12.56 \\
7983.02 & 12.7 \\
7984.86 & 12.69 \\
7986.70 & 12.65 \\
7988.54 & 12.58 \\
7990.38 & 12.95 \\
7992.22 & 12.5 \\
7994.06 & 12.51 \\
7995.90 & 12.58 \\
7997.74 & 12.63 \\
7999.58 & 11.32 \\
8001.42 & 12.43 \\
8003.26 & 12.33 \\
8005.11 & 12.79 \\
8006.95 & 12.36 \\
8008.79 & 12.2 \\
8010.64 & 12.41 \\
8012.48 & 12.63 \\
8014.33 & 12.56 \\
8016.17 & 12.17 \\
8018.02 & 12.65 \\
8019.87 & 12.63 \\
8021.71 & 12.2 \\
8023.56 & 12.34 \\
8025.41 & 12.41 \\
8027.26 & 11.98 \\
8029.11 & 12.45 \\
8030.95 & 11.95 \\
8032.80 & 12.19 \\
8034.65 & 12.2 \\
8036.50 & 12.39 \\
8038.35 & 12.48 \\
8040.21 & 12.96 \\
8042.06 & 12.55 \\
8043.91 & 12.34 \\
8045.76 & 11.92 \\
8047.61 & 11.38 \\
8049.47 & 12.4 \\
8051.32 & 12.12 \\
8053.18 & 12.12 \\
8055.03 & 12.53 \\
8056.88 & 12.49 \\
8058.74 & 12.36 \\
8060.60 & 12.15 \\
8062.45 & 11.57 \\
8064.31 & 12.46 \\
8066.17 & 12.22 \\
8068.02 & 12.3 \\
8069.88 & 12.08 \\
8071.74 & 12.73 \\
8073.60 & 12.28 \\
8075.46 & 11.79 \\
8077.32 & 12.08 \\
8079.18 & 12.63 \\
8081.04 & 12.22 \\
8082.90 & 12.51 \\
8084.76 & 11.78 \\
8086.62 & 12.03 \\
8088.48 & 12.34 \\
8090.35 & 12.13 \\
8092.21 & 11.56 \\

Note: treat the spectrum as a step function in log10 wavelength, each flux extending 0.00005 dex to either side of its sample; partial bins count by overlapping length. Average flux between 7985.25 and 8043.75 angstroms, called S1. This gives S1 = 12.4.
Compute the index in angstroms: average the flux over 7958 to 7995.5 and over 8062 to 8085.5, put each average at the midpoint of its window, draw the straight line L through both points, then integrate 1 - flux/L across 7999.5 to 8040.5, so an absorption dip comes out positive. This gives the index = 0.1 angstroms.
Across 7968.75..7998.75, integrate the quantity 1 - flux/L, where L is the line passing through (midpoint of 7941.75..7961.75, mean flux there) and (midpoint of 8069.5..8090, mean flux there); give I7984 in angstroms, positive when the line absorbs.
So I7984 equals -0.46 angstroms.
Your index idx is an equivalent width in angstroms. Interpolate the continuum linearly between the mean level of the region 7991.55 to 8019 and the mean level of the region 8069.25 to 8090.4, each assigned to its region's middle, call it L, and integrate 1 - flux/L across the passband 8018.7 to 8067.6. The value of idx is 0.2 angstroms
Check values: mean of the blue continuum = 12.4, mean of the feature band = 12.3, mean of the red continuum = 12.2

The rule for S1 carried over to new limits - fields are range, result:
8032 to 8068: 12.3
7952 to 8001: 12.5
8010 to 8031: 12.4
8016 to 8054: 12.3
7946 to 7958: 12.4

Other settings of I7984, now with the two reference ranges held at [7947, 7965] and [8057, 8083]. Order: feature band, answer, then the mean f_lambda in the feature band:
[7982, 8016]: -0.3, 12.5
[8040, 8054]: 0.1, 12.2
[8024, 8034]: 0.1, 12.2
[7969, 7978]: 0.0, 12.4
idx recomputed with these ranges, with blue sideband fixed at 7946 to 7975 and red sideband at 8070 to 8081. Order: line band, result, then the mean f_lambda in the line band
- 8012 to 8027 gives -0.06 angstroms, 12.4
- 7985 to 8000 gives -0.11 angstroms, 12.5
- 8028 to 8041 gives -0.02 angstroms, 12.4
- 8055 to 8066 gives 0.06 angstroms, 12.2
